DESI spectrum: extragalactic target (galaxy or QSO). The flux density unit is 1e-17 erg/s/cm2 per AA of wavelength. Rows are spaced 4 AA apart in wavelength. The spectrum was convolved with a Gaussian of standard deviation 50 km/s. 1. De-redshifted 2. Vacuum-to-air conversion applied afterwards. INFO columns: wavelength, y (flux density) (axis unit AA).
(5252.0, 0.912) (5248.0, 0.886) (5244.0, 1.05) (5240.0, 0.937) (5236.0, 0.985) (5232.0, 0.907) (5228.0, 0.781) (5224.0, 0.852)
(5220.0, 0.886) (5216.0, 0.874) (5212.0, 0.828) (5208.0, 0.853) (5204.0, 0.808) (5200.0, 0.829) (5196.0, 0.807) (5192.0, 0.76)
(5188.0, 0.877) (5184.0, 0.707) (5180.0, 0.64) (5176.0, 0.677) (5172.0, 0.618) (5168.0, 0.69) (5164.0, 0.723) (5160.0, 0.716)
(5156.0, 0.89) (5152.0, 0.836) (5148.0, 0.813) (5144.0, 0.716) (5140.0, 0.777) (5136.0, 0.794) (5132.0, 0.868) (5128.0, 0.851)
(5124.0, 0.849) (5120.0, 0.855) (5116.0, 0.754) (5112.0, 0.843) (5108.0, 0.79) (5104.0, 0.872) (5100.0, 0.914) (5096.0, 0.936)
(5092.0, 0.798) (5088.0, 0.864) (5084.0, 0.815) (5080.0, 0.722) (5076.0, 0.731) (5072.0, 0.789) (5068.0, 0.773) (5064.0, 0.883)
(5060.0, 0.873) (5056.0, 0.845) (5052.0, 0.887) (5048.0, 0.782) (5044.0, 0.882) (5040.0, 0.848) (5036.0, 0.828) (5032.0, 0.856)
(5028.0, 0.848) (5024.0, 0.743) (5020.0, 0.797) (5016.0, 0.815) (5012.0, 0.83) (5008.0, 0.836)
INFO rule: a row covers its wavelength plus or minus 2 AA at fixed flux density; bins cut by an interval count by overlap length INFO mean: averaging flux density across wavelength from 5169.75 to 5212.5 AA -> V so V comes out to 0.761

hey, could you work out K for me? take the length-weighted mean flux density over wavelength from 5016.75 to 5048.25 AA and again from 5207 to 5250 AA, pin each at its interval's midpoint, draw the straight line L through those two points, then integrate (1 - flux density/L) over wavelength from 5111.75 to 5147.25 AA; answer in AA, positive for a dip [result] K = 2.0 AA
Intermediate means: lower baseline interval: 0.825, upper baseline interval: 0.895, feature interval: 0.81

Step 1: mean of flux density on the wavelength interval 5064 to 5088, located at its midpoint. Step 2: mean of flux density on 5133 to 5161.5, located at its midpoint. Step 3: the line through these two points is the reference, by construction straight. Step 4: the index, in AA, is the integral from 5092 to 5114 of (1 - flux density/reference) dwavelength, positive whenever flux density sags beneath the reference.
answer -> -2.1 AA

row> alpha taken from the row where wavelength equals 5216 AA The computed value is 0.874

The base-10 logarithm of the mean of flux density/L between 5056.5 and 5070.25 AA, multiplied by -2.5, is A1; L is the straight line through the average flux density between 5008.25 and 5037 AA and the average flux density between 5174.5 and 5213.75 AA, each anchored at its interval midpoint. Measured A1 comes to -0.04 mag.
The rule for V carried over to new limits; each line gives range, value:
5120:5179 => 0.773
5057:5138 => 0.829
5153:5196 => 0.736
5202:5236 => 0.857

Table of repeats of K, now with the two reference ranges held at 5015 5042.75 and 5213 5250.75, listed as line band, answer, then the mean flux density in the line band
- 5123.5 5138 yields 0.4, 0.84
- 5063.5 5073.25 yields 0.4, 0.807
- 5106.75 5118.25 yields 0.8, 0.797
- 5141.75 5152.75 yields 1.1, 0.783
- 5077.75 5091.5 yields 0.7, 0.799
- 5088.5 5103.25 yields -0.5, 0.88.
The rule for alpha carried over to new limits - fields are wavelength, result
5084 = 0.815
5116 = 0.754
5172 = 0.618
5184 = 0.707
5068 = 0.773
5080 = 0.722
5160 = 0.716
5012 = 0.83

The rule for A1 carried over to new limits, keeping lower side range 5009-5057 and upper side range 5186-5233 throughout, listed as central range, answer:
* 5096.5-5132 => -0.02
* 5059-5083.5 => 0.05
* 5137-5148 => 0.10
